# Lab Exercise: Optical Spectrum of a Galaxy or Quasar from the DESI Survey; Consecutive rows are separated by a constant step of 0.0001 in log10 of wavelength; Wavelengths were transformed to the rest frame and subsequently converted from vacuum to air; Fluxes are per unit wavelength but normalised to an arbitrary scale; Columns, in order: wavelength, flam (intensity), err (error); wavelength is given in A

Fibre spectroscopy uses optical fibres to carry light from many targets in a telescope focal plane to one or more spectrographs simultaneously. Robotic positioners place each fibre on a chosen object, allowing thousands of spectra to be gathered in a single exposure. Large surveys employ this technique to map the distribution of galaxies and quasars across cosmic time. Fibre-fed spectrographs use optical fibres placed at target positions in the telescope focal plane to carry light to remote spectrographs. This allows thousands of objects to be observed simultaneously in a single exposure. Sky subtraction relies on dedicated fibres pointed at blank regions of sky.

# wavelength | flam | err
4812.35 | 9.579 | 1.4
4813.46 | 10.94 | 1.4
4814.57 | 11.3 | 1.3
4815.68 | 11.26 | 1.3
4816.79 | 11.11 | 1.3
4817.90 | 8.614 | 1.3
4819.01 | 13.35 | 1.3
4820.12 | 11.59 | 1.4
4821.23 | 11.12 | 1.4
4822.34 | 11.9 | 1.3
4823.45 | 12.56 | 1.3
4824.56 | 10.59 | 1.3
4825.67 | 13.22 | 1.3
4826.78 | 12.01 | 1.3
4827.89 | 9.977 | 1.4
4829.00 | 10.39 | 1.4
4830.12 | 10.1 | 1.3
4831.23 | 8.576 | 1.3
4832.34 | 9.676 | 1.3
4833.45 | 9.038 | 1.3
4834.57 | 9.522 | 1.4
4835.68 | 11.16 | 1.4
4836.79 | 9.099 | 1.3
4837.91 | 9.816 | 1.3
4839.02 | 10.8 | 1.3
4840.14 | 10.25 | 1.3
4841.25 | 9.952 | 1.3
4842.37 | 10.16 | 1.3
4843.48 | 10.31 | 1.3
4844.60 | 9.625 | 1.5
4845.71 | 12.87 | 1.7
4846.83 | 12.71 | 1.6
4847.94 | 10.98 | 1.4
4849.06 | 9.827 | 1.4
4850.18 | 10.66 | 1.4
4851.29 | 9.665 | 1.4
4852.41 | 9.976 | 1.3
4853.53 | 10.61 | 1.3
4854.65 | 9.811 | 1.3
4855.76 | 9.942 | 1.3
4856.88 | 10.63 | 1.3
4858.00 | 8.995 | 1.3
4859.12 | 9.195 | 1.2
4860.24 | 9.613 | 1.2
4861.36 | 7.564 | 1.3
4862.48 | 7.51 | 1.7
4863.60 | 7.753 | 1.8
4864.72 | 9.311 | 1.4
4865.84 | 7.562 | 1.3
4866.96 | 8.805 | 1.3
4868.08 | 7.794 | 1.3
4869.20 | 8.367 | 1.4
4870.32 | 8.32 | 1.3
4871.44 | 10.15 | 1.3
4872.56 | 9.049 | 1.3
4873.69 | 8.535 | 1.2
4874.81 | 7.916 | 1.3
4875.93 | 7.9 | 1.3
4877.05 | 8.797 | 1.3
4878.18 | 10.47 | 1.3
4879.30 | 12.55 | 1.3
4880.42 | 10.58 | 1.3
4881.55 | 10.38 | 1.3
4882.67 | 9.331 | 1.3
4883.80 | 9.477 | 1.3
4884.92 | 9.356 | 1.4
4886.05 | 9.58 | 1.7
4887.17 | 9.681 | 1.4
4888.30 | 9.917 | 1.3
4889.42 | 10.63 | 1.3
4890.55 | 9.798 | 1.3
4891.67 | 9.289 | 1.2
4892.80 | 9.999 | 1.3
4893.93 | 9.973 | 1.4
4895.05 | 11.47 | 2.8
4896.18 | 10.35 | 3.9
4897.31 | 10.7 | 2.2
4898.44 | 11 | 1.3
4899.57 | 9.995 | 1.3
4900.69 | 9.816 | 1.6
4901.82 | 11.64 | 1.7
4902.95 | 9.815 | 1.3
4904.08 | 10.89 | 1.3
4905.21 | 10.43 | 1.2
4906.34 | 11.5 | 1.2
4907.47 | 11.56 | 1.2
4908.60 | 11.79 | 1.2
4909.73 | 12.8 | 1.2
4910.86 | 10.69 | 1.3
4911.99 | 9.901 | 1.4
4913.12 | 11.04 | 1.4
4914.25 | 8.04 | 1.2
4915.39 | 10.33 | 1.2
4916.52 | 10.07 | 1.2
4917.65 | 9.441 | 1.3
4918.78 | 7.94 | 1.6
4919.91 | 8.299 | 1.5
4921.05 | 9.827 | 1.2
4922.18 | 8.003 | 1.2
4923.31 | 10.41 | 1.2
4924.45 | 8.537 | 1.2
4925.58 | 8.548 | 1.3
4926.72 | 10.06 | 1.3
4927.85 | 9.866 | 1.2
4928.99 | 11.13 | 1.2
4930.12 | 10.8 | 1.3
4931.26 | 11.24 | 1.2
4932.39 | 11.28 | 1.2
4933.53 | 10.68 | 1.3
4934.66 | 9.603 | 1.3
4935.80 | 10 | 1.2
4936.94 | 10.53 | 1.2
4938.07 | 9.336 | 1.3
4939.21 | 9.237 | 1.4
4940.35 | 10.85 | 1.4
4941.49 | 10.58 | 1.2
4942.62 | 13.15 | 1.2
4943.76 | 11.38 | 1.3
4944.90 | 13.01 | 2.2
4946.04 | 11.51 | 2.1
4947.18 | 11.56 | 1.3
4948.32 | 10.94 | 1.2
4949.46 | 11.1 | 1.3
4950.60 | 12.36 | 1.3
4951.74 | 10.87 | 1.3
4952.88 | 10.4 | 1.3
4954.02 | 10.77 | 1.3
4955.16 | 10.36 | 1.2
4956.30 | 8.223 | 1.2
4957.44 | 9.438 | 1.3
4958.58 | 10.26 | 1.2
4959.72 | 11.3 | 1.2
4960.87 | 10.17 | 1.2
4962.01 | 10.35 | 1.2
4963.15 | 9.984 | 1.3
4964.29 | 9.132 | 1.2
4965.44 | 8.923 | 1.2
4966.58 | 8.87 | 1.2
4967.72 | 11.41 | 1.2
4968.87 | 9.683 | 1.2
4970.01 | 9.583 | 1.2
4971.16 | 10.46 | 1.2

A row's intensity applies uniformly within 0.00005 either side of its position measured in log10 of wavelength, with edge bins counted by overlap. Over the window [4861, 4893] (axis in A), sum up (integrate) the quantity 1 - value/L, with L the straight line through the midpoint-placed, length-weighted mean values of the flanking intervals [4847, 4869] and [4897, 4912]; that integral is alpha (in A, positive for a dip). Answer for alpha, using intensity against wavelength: 2.6 A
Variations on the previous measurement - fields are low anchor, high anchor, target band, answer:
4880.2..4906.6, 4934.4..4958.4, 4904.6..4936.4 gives 1.02 A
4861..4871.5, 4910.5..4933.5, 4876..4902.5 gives -3.83 A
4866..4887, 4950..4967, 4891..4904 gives -1.22 A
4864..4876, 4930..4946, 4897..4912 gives -1.88 A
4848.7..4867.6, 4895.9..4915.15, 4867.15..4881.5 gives 0.76 A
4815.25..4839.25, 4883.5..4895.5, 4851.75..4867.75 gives 1.90 A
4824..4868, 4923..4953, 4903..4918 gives -0.24 A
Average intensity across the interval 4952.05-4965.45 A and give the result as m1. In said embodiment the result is 10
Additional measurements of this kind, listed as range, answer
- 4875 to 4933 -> 10.1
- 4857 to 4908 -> 9.64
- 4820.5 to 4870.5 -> 9.98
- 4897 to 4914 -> 10.9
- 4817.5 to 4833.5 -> 10.9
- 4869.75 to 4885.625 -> 9.48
